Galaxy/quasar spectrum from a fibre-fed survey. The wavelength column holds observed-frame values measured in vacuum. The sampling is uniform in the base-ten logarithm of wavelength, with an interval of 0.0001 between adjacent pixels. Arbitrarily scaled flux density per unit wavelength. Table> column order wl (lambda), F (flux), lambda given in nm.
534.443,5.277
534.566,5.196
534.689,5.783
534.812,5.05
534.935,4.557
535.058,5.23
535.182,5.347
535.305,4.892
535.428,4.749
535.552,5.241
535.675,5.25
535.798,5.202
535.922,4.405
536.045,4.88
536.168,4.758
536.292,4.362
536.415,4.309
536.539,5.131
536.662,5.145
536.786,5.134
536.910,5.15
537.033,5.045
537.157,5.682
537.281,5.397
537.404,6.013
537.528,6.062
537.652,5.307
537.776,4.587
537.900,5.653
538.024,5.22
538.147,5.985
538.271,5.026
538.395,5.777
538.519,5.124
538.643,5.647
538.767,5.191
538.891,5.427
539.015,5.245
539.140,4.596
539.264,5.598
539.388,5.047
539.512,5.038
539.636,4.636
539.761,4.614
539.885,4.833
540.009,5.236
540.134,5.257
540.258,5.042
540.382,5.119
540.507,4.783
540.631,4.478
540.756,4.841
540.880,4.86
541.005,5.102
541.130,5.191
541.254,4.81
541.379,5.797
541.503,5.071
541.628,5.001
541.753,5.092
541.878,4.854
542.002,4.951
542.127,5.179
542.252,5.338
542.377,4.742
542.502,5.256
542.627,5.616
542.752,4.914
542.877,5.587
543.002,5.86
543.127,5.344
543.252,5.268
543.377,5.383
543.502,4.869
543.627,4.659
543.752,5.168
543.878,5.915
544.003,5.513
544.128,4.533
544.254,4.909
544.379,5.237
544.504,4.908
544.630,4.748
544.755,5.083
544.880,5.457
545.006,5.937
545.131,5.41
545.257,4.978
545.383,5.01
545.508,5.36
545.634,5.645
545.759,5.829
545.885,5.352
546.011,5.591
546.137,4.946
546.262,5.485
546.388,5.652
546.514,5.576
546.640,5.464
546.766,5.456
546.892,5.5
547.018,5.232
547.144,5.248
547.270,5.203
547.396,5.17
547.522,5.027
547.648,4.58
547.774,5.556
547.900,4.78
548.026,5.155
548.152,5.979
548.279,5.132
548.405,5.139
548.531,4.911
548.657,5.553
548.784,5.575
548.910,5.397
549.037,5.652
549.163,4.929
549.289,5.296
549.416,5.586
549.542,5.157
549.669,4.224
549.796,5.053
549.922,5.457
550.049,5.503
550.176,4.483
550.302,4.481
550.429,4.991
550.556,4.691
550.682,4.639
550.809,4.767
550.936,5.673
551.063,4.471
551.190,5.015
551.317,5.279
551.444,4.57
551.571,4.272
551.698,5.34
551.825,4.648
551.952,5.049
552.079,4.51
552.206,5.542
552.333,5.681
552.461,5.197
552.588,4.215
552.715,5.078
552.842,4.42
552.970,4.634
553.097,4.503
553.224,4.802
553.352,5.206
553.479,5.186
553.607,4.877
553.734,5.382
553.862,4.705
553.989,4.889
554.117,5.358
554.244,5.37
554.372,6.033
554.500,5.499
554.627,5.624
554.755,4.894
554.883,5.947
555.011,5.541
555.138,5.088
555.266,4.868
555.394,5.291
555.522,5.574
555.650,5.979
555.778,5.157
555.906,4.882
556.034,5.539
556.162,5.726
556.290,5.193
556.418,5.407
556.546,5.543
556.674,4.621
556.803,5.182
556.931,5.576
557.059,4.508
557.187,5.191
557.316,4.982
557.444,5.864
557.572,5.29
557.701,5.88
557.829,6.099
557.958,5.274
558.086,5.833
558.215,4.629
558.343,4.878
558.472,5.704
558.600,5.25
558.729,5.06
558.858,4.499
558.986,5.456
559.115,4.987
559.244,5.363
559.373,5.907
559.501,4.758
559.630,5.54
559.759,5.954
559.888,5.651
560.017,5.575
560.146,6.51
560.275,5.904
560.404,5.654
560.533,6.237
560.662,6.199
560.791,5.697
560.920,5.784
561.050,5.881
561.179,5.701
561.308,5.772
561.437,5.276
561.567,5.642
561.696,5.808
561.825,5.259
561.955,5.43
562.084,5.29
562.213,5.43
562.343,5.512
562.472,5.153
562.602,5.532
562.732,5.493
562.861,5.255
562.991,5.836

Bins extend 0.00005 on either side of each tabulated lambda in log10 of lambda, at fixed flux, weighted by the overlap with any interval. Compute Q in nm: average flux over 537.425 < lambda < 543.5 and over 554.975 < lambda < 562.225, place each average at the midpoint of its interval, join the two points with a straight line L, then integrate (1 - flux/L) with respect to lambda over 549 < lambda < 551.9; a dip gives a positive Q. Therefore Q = 0.20 nm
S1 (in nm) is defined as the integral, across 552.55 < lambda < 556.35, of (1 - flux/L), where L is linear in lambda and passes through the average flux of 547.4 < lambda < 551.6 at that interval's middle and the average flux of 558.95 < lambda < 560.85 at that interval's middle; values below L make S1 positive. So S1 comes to 0.13 nm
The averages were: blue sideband 5.07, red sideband 5.7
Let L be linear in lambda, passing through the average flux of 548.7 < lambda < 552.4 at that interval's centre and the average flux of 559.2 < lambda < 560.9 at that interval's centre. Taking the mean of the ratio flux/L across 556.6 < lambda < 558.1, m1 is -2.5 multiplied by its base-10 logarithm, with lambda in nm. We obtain 0.04 mag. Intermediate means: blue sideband 5.03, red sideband 5.77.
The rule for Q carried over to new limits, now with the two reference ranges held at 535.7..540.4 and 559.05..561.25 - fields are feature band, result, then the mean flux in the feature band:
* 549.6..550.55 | 0.103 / 4.87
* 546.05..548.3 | 0.041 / 5.29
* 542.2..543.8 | 0.016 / 5.23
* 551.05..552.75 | 0.179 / 4.93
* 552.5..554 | 0.194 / 4.83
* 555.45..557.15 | 0.099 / 5.3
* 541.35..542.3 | 0.021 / 5.14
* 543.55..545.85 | 0.039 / 5.24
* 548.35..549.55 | 0.024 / 5.33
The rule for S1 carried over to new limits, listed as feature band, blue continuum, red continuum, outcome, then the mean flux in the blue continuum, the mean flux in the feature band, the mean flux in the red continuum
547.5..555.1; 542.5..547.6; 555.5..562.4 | 0.41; 5.3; 5.09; 5.47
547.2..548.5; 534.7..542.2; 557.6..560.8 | 0.03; 5.11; 5.17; 5.53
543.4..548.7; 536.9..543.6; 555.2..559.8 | -0.02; 5.2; 5.26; 5.31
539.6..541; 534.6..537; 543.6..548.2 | 0.06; 4.98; 4.89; 5.28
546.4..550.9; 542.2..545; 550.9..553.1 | -0.13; 5.21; 5.17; 4.89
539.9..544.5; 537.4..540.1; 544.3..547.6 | 0.14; 5.25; 5.13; 5.32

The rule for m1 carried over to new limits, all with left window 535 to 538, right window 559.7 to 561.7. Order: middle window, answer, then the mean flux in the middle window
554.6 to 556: 0.064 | 5.34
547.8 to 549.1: 0.027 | 5.33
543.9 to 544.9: 0.059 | 5.07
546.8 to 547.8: 0.052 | 5.18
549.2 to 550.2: 0.081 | 5.11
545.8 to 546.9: -0.008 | 5.45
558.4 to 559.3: 0.117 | 5.18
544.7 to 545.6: 0.009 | 5.33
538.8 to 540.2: 0.034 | 5.05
